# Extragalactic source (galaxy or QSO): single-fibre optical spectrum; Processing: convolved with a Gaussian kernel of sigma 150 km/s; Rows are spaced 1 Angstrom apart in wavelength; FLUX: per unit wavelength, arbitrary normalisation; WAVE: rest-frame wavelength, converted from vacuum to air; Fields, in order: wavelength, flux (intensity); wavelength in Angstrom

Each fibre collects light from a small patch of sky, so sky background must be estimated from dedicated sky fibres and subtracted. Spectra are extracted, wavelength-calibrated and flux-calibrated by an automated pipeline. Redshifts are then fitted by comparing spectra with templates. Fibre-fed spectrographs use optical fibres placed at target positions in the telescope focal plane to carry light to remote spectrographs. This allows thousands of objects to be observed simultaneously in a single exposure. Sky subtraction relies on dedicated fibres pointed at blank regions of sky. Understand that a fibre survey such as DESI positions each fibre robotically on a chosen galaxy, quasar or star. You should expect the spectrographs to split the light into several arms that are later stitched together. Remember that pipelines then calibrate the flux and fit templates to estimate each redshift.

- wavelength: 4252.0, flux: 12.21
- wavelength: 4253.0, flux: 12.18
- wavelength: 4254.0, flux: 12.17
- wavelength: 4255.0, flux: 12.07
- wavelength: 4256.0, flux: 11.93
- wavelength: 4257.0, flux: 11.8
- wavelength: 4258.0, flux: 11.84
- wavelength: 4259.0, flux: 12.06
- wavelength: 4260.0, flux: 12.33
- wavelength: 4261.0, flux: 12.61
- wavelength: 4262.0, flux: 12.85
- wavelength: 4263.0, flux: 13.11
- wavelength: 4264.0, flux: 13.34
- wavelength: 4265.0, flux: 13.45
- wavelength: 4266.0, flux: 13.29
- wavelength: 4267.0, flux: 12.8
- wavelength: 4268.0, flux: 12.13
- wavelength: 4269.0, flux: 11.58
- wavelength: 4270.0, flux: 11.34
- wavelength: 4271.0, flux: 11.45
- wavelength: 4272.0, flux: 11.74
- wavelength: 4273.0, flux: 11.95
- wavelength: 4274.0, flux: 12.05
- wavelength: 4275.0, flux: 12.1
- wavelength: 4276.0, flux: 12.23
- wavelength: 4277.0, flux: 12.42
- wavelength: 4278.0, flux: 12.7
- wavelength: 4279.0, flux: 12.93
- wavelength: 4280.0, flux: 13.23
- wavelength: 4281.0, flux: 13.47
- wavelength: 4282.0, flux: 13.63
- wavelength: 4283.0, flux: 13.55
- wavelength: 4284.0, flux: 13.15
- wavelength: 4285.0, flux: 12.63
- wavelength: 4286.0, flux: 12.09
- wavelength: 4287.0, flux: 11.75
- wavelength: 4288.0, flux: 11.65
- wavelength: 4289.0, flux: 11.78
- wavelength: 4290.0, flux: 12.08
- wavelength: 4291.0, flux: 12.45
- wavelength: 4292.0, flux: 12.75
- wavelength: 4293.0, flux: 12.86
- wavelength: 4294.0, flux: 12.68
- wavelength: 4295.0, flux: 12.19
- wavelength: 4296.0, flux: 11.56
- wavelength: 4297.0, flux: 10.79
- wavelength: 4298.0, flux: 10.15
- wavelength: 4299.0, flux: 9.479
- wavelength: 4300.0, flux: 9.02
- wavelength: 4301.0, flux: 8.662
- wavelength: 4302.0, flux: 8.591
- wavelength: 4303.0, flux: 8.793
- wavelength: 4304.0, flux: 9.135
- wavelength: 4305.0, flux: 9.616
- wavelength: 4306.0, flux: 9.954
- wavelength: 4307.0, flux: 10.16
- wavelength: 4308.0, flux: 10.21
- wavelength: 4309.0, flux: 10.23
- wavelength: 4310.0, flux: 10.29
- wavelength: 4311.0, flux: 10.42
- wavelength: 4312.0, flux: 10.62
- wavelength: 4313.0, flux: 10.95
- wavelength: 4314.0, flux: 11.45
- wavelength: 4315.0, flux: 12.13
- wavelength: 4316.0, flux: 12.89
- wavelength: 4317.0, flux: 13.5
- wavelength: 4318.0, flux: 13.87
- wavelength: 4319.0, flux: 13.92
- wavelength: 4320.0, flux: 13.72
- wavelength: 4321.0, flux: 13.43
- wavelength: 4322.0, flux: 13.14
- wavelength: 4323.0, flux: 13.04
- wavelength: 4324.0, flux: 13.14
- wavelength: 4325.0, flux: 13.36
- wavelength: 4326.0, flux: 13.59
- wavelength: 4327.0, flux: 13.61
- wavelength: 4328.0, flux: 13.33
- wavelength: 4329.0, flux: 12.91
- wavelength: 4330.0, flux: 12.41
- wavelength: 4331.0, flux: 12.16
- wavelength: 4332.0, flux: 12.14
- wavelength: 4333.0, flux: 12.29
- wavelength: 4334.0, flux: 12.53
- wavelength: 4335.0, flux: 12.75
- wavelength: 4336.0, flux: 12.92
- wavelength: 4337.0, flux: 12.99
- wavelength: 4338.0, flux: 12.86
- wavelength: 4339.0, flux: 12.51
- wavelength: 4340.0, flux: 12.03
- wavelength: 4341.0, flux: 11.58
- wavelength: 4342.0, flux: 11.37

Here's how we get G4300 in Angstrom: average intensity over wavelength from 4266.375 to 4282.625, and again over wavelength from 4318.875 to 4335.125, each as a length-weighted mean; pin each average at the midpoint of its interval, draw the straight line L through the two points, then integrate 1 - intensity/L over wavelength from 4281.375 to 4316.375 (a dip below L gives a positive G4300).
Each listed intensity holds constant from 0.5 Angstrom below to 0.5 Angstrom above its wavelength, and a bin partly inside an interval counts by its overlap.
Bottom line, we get 4.2 Angstrom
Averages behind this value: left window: 12.4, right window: 13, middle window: 11.2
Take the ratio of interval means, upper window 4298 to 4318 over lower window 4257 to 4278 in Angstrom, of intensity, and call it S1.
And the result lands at 0.84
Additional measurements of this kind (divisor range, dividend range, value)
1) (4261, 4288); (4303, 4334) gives 0.96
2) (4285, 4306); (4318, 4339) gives 1.19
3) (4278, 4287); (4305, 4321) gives 0.89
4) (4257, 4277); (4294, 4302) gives 0.84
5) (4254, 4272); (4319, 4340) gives 1.05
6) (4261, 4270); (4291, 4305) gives 0.83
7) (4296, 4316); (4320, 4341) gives 1.27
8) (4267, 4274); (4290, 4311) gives 0.89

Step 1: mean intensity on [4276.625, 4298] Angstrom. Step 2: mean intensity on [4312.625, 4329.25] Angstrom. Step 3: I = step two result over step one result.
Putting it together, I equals 1.1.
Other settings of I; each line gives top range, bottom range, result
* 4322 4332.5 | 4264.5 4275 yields 1.07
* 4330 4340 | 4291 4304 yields 1.18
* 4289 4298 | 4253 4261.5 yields 0.99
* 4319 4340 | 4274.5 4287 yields 1.01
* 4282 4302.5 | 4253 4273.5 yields 0.94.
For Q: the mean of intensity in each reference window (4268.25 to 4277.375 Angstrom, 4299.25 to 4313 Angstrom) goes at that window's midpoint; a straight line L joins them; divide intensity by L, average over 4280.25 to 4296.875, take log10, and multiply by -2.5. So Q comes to -0.15 mag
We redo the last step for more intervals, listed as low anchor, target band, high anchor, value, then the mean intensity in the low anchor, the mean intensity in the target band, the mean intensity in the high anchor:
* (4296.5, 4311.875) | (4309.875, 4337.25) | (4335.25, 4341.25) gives -0.12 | 9.72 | 12.7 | 12.5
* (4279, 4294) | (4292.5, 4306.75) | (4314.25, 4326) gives 0.25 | 12.7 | 10.2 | 13.3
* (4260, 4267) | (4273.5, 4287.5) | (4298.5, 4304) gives -0.14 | 13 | 12.7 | 8.93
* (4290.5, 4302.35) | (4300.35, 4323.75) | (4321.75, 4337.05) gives 0.06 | 11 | 11.3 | 12.9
